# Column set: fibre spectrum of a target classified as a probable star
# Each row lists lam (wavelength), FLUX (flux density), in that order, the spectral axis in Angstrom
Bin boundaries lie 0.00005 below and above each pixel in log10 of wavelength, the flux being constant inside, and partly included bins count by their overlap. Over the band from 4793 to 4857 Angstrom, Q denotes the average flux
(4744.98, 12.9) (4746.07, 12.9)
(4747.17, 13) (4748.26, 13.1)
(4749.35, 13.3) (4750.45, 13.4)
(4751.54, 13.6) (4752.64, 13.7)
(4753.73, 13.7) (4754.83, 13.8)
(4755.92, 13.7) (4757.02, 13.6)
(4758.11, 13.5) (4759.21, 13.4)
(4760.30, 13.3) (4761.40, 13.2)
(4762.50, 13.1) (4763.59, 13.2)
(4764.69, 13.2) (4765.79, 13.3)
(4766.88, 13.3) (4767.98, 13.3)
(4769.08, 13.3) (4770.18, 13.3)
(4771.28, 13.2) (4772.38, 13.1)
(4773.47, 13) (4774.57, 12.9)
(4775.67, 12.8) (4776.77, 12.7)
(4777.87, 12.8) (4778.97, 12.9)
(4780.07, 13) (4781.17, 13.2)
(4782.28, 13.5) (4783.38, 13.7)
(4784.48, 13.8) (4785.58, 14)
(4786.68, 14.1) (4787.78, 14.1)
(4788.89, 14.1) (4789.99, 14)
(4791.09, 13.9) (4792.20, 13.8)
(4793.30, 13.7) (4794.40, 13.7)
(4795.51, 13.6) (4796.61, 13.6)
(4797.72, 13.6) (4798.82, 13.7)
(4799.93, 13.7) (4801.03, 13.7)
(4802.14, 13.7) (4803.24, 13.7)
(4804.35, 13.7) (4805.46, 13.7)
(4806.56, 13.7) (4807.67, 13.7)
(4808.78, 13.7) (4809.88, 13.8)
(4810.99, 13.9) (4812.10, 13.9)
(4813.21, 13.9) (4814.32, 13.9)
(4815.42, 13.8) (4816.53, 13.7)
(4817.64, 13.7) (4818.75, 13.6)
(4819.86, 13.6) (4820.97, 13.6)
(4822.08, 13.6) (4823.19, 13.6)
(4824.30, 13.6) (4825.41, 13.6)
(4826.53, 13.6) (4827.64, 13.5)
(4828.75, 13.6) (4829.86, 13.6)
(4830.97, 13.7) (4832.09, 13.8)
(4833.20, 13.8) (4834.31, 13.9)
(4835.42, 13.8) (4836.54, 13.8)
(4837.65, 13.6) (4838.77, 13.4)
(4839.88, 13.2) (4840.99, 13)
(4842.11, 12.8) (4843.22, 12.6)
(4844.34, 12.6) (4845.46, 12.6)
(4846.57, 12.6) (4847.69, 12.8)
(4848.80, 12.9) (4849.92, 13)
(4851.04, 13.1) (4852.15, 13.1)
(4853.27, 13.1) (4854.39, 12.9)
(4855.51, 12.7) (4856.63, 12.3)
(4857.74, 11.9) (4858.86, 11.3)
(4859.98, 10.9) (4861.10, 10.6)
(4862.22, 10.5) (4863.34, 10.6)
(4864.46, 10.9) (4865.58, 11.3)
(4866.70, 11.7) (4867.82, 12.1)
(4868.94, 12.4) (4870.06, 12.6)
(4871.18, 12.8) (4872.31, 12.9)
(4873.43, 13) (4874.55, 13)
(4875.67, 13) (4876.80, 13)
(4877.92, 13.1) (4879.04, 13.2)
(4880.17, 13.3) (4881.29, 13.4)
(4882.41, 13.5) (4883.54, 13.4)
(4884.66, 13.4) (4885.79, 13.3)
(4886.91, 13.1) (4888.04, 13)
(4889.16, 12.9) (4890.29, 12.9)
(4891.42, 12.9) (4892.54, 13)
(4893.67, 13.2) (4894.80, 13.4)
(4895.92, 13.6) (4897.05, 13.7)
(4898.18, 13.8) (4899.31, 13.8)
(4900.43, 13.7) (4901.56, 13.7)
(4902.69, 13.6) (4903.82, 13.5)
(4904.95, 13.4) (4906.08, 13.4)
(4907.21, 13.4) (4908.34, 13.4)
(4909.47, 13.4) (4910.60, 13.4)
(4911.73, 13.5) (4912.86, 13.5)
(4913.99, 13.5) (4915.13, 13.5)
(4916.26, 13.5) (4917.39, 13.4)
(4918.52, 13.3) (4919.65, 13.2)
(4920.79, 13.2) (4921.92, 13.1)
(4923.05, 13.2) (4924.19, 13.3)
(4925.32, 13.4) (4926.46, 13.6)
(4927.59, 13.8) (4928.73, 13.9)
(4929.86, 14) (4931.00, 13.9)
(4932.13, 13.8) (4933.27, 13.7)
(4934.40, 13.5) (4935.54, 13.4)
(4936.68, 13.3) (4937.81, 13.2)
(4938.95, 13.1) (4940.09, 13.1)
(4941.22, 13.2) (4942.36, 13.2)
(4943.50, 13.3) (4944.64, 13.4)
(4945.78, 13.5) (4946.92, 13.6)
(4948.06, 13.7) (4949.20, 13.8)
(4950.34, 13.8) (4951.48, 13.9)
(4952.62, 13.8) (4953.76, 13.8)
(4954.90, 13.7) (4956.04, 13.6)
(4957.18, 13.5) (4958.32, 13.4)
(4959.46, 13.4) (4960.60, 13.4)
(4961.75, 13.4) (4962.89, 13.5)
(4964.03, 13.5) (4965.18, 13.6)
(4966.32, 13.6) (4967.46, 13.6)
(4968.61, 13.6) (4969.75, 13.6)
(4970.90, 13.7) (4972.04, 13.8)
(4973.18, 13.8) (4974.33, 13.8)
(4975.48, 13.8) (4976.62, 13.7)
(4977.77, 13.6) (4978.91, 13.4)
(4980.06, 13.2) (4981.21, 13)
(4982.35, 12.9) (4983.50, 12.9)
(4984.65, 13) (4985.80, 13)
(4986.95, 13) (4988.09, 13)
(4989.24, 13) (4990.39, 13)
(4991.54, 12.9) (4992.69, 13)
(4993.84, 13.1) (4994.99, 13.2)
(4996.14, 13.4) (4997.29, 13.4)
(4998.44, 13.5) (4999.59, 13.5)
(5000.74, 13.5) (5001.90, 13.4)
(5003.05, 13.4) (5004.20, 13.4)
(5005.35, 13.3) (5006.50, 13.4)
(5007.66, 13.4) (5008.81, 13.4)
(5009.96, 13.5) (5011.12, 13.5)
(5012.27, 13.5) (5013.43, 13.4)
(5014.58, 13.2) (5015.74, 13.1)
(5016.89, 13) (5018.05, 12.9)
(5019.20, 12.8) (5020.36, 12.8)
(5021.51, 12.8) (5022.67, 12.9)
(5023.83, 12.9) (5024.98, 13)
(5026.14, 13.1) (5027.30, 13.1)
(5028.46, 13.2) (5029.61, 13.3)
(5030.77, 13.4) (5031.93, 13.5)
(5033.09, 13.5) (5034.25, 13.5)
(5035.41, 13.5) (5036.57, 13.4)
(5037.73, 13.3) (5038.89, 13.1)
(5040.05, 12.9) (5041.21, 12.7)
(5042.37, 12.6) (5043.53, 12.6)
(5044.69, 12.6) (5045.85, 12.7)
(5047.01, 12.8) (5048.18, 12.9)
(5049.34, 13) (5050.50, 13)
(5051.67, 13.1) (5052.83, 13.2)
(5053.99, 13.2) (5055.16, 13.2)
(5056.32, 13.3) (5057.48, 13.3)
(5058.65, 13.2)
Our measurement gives 13.5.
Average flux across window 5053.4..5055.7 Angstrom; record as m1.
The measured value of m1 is 13.2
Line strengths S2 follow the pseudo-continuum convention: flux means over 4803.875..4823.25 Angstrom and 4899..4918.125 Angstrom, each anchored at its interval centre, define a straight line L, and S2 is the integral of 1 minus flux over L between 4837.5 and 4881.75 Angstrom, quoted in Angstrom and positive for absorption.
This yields 3.7 Angstrom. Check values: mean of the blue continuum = 13.7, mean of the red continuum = 13.5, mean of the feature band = 12.5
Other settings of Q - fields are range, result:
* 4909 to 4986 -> 13.5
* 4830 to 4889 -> 12.7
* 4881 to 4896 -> 13.2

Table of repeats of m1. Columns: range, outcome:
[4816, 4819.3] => 13.7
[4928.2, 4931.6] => 14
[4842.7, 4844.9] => 12.6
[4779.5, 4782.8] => 13.2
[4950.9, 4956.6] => 13.8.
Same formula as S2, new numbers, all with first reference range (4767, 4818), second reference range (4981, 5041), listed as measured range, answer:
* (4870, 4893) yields 0.6 Angstrom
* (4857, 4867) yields 1.8 Angstrom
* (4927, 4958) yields -0.6 Angstrom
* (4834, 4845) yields 0.2 Angstrom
